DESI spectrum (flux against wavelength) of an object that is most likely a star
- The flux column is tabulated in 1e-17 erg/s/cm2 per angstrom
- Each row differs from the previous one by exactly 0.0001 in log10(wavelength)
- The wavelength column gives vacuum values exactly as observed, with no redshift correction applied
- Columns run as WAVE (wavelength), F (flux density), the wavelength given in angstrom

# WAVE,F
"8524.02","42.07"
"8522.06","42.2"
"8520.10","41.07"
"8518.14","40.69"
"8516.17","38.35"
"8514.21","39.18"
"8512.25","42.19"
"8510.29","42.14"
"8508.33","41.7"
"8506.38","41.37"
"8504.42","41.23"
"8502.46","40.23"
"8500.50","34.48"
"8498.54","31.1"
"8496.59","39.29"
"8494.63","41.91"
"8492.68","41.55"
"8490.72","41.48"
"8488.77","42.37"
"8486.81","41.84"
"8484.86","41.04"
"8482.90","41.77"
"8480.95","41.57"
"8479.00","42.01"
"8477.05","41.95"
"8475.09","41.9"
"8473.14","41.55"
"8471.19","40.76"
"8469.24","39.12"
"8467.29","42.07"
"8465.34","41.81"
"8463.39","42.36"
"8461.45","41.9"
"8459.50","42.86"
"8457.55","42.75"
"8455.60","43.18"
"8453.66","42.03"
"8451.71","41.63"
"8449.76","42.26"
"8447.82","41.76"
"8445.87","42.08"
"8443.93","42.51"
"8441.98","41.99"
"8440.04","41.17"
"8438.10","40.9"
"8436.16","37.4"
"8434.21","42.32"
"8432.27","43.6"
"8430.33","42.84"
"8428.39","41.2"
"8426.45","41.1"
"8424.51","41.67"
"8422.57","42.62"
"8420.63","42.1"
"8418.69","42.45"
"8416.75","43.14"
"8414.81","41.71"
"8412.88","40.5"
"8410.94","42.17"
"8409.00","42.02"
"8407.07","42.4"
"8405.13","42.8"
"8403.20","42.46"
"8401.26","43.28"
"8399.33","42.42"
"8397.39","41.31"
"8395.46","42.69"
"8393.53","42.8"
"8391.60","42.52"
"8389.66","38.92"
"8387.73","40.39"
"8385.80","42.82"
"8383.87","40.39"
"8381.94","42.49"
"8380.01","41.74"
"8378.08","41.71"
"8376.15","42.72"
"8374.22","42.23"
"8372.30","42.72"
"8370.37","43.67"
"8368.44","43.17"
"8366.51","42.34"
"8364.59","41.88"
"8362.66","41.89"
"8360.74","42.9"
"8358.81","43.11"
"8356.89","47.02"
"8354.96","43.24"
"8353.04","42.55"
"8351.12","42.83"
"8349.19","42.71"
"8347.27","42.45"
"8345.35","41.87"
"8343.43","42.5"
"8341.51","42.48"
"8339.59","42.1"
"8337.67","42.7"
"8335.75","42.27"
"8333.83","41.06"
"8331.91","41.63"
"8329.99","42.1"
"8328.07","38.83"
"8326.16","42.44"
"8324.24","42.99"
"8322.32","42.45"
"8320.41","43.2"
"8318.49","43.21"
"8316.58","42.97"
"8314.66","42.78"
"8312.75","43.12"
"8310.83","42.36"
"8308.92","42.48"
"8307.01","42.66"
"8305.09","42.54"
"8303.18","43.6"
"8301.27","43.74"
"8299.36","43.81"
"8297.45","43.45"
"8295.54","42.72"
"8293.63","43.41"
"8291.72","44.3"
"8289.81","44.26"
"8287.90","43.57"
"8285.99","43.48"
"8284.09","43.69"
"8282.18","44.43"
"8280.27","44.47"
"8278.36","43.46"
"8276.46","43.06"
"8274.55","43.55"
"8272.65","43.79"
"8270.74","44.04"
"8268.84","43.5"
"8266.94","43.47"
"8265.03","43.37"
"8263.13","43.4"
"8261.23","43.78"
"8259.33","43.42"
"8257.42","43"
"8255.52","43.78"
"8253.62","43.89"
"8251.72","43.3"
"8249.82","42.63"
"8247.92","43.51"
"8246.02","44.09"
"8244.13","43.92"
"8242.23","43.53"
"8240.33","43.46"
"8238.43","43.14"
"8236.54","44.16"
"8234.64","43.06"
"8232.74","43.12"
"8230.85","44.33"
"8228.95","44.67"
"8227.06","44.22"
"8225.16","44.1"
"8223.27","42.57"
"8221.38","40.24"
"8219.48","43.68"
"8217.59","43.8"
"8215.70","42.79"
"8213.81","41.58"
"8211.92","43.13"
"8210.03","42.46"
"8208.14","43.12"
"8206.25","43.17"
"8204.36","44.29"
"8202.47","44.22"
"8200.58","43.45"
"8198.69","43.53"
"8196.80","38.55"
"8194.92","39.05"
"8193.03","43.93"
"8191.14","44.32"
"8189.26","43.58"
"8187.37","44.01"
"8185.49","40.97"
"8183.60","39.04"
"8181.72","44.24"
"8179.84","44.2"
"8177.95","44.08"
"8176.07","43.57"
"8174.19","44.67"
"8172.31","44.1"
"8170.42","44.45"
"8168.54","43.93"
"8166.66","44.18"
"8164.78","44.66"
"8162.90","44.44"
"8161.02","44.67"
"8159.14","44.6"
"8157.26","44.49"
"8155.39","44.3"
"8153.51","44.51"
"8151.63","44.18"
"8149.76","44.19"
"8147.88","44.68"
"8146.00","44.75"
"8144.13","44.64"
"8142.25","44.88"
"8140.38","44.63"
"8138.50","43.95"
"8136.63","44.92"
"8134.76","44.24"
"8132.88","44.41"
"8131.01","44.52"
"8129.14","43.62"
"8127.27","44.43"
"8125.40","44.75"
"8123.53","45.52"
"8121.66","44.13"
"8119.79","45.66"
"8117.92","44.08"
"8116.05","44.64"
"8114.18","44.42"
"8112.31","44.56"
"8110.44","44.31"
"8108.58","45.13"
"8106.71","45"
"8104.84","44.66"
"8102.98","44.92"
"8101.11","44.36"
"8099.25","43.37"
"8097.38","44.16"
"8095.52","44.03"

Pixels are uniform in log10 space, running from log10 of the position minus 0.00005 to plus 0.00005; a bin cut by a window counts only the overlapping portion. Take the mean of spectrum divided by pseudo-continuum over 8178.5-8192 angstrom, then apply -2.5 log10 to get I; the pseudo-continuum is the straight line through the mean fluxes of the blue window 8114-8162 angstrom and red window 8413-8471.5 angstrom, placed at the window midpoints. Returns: 0.029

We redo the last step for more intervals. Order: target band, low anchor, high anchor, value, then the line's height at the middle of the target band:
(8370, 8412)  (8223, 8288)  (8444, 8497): 0.01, 42.5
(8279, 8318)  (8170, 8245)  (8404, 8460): -0.02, 42.7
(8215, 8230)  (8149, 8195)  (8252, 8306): 0.01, 43.7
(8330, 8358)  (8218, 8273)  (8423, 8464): 0.00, 42.7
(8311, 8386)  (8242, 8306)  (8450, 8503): 0.00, 42.6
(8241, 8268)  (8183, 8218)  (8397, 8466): -0.03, 42.5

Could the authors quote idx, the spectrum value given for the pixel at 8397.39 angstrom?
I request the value 41.31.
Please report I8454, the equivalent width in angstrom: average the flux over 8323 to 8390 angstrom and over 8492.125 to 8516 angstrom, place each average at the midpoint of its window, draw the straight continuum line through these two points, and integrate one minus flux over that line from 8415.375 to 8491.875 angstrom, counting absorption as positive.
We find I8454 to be -2.4 angstrom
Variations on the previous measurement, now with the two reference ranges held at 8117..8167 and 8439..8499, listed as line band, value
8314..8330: 0.2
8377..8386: 0.1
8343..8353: 0.0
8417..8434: -0.1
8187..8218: 0.8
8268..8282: -0.1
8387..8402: 0.1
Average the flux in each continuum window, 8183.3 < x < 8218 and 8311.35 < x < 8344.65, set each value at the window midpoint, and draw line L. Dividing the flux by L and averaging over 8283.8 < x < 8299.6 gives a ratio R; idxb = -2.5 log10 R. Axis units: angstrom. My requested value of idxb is -0.03 mag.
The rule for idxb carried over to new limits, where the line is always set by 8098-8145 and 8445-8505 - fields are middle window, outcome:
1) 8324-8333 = 0.03 mag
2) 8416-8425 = -0.02 mag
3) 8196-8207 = 0.02 mag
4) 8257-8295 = -0.02 mag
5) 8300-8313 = -0.01 mag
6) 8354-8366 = -0.03 mag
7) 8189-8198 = 0.05 mag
